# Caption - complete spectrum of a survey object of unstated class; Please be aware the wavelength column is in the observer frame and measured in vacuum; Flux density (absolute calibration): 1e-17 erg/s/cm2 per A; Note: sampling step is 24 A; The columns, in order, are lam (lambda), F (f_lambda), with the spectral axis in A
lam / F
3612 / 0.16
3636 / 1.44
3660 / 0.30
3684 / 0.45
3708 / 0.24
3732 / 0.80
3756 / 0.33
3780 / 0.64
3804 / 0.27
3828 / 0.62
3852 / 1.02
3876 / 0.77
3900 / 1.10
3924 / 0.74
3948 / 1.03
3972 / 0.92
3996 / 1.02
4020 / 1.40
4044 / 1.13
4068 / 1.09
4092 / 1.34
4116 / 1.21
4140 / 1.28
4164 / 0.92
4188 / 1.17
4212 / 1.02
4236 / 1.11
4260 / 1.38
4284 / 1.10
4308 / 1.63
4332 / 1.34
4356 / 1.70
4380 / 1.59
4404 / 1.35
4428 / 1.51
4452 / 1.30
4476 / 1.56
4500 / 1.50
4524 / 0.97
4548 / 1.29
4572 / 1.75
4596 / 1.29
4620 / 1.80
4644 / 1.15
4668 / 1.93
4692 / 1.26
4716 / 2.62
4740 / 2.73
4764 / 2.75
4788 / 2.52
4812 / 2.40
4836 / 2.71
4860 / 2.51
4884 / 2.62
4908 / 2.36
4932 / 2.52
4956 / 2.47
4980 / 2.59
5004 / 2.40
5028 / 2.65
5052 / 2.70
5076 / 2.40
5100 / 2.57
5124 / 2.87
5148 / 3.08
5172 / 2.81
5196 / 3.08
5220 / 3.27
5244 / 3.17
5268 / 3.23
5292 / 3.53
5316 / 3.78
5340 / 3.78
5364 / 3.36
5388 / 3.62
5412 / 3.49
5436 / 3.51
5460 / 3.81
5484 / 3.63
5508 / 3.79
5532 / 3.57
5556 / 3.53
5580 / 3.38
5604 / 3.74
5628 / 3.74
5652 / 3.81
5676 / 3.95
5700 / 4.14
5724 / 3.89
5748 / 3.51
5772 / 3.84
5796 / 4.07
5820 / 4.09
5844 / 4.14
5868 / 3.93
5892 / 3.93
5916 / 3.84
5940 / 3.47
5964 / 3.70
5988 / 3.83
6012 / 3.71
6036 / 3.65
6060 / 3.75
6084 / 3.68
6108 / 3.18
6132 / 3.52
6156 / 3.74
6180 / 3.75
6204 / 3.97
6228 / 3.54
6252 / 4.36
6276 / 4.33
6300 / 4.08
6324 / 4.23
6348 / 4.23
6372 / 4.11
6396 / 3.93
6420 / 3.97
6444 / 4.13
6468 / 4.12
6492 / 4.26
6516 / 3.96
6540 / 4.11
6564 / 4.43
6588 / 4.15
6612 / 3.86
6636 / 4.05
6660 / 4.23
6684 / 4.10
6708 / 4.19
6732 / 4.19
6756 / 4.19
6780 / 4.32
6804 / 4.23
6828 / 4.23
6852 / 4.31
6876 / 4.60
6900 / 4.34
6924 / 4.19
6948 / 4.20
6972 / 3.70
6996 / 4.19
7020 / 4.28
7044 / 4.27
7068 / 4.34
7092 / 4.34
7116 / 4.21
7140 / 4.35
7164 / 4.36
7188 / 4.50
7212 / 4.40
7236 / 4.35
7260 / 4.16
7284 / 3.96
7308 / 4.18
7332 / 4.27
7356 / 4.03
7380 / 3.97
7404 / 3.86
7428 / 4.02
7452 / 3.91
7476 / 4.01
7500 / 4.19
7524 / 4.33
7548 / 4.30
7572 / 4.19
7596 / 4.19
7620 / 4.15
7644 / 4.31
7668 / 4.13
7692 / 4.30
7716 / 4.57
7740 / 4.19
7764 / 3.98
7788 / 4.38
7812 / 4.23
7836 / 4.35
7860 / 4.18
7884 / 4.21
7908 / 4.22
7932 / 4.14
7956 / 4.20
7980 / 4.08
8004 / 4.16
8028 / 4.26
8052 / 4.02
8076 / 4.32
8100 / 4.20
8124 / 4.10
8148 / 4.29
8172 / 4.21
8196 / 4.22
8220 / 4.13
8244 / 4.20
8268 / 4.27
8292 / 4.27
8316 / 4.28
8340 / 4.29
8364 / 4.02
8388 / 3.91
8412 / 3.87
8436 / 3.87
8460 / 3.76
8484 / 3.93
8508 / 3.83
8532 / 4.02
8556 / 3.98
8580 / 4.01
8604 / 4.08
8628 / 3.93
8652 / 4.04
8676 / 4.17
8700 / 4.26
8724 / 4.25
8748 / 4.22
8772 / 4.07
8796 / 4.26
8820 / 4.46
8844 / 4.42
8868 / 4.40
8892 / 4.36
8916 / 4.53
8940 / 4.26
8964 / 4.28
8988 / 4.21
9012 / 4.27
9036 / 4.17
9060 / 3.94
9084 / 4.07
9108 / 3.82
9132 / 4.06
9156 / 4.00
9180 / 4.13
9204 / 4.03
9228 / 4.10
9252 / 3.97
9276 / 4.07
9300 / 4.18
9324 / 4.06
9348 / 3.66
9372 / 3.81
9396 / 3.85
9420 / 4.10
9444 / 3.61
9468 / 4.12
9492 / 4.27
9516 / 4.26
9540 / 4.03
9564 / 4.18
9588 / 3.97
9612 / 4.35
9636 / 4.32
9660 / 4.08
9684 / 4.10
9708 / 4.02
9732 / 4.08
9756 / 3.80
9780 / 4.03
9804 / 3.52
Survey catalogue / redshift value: 0.18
